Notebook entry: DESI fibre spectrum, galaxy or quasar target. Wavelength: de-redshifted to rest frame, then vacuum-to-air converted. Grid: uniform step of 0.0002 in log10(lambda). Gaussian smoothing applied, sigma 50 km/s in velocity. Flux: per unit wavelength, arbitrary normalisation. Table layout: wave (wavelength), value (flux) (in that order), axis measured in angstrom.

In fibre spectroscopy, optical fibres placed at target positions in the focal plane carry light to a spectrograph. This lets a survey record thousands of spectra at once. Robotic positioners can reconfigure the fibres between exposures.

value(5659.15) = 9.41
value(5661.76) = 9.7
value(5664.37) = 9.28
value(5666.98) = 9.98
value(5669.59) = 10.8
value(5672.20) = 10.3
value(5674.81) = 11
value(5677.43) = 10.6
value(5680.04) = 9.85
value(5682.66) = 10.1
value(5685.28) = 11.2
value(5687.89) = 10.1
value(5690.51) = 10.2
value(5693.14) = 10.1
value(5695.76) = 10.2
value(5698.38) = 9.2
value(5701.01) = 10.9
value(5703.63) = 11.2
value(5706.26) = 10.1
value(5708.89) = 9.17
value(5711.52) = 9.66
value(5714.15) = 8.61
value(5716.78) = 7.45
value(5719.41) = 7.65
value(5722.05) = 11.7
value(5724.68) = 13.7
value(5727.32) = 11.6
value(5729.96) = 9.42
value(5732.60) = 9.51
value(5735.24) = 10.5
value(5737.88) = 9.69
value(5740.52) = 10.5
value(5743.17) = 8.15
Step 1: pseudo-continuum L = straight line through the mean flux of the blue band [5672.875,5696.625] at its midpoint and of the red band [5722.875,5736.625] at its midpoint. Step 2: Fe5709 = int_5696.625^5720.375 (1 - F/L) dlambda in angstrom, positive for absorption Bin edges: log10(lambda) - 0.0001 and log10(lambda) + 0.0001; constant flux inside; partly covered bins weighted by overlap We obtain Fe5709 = 2.9 angstrom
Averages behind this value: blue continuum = 10.4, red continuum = 11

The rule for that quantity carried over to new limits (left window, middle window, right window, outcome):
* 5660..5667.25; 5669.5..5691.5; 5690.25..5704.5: -1.2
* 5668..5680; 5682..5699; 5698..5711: 0.2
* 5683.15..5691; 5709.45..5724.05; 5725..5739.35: 1.7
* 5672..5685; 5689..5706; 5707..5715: -1.0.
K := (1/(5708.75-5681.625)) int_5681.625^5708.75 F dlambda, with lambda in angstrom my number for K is 10.3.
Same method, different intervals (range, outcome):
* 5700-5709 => 10.5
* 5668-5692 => 10.5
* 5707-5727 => 9.81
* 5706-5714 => 9.43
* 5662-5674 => 10.1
